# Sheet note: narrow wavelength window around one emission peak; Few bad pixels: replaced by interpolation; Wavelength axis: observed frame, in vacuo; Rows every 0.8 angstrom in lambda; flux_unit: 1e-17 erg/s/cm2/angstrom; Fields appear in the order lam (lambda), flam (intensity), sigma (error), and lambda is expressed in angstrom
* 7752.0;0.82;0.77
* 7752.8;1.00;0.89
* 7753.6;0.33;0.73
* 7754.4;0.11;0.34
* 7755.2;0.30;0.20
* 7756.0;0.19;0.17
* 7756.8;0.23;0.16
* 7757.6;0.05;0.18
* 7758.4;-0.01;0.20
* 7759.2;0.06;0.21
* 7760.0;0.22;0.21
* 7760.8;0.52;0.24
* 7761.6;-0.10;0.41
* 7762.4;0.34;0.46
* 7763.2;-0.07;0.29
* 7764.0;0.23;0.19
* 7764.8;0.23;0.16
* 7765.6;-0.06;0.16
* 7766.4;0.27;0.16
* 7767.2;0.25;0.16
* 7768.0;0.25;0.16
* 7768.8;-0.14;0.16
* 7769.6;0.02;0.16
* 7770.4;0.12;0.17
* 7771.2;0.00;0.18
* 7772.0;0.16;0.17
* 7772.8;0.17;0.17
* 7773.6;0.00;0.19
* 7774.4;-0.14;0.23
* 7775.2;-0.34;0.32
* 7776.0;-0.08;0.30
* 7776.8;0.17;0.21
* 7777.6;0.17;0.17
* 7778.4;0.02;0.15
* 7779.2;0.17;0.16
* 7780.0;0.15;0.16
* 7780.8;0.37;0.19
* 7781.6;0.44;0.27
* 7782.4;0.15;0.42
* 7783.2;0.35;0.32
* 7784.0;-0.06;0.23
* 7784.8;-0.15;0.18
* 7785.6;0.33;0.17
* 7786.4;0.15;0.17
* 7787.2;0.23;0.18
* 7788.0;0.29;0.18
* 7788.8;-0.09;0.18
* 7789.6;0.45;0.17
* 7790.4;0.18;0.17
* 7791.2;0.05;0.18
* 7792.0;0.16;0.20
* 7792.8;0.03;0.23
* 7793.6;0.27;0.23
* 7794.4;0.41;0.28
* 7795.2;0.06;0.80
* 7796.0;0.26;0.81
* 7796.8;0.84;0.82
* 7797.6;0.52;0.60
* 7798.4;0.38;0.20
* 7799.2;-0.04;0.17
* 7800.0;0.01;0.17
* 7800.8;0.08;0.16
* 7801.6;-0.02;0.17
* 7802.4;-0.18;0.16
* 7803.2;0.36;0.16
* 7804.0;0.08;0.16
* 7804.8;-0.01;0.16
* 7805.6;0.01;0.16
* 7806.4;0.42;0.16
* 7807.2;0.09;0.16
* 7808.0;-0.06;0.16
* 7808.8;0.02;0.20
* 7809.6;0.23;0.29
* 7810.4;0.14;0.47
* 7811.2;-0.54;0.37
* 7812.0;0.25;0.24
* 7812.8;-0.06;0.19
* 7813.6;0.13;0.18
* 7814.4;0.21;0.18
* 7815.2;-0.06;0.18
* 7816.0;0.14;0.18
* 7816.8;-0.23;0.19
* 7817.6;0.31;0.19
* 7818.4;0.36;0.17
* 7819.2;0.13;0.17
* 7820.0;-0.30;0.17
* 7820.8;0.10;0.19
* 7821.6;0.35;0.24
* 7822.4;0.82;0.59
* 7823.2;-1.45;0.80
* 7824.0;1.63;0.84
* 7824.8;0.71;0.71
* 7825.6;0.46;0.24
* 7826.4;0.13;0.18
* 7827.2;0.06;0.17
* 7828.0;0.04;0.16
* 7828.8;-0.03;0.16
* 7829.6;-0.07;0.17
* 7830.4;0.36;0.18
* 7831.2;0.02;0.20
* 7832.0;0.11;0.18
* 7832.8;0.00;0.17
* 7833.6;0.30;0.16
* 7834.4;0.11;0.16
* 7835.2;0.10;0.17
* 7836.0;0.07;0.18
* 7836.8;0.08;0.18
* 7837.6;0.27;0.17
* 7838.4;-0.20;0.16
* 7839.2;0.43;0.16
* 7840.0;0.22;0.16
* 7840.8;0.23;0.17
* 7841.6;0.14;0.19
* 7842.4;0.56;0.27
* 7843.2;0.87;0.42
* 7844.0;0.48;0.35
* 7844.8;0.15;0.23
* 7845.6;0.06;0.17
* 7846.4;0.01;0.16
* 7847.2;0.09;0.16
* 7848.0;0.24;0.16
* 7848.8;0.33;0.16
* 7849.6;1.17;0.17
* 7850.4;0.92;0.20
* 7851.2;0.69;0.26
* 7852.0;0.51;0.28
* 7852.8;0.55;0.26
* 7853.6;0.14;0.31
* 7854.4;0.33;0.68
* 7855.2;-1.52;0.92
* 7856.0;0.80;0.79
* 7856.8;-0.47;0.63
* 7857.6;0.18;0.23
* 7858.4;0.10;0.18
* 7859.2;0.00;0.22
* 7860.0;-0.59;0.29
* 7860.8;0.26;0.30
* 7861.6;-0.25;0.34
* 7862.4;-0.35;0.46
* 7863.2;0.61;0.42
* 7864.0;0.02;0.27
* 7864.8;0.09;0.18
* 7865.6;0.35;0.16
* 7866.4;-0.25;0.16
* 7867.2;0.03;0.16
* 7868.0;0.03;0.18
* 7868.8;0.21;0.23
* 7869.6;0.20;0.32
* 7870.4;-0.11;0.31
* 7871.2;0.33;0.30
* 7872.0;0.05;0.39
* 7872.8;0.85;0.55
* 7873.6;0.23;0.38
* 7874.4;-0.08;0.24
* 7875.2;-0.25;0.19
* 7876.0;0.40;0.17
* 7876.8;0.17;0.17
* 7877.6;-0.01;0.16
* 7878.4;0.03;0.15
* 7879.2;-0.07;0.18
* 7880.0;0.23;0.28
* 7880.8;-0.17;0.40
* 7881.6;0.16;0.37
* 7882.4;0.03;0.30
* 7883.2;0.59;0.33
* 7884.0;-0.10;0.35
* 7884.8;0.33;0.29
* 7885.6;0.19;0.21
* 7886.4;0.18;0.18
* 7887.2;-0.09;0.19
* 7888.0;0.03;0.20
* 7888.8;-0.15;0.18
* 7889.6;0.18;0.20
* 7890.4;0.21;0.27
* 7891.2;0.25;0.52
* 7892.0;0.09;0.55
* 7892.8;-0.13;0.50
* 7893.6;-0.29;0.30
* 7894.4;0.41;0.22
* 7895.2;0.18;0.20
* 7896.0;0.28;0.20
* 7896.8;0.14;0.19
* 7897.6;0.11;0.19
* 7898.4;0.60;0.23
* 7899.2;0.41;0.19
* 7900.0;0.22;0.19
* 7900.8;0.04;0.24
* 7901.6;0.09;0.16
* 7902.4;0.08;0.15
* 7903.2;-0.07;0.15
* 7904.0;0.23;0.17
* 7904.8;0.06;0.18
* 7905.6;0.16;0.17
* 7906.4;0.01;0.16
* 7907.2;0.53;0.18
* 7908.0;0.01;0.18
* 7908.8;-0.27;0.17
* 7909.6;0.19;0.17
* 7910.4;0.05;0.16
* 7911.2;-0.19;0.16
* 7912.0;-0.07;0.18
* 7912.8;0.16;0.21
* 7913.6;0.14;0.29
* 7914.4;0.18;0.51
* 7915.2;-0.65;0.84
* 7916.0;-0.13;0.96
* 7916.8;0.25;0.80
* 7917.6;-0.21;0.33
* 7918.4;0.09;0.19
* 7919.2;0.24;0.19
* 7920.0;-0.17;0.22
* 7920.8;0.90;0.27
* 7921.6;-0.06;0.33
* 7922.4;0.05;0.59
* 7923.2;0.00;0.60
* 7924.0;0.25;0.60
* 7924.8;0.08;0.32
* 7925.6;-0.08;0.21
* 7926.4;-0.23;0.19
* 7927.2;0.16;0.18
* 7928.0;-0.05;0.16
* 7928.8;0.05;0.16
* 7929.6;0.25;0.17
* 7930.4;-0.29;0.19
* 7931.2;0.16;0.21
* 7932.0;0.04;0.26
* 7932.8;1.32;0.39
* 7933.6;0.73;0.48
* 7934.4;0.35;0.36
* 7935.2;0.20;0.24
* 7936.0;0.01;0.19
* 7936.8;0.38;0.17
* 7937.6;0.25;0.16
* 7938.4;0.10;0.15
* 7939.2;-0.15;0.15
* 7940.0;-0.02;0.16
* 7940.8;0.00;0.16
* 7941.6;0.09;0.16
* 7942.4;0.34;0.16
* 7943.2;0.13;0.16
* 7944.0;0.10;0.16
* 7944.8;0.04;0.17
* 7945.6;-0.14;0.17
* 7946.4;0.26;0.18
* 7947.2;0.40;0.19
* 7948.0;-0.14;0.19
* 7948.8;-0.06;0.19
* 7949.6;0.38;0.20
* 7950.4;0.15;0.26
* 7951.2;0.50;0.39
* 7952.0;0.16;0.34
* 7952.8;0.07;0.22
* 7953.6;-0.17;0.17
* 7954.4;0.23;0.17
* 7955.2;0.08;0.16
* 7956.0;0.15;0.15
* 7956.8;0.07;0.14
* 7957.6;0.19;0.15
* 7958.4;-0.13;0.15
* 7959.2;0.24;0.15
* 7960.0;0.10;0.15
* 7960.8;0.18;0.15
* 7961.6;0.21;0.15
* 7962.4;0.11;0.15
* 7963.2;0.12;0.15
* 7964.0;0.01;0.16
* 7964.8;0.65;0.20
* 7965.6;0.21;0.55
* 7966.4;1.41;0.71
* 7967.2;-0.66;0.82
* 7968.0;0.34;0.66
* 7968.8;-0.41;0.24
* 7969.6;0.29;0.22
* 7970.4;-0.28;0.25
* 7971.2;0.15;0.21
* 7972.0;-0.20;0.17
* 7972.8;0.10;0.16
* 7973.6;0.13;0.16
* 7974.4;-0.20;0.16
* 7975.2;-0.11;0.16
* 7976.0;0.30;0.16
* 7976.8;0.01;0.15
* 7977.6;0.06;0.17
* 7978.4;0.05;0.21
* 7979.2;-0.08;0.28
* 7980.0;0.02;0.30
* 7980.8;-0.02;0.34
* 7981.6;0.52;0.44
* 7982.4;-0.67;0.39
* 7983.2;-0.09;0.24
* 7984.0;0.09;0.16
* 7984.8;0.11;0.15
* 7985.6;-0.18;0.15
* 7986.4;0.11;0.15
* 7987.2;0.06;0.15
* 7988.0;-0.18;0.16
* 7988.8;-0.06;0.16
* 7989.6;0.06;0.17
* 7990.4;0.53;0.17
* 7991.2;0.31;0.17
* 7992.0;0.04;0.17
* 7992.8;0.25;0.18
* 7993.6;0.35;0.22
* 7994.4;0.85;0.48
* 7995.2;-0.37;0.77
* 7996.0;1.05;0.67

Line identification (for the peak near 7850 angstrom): Halpha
